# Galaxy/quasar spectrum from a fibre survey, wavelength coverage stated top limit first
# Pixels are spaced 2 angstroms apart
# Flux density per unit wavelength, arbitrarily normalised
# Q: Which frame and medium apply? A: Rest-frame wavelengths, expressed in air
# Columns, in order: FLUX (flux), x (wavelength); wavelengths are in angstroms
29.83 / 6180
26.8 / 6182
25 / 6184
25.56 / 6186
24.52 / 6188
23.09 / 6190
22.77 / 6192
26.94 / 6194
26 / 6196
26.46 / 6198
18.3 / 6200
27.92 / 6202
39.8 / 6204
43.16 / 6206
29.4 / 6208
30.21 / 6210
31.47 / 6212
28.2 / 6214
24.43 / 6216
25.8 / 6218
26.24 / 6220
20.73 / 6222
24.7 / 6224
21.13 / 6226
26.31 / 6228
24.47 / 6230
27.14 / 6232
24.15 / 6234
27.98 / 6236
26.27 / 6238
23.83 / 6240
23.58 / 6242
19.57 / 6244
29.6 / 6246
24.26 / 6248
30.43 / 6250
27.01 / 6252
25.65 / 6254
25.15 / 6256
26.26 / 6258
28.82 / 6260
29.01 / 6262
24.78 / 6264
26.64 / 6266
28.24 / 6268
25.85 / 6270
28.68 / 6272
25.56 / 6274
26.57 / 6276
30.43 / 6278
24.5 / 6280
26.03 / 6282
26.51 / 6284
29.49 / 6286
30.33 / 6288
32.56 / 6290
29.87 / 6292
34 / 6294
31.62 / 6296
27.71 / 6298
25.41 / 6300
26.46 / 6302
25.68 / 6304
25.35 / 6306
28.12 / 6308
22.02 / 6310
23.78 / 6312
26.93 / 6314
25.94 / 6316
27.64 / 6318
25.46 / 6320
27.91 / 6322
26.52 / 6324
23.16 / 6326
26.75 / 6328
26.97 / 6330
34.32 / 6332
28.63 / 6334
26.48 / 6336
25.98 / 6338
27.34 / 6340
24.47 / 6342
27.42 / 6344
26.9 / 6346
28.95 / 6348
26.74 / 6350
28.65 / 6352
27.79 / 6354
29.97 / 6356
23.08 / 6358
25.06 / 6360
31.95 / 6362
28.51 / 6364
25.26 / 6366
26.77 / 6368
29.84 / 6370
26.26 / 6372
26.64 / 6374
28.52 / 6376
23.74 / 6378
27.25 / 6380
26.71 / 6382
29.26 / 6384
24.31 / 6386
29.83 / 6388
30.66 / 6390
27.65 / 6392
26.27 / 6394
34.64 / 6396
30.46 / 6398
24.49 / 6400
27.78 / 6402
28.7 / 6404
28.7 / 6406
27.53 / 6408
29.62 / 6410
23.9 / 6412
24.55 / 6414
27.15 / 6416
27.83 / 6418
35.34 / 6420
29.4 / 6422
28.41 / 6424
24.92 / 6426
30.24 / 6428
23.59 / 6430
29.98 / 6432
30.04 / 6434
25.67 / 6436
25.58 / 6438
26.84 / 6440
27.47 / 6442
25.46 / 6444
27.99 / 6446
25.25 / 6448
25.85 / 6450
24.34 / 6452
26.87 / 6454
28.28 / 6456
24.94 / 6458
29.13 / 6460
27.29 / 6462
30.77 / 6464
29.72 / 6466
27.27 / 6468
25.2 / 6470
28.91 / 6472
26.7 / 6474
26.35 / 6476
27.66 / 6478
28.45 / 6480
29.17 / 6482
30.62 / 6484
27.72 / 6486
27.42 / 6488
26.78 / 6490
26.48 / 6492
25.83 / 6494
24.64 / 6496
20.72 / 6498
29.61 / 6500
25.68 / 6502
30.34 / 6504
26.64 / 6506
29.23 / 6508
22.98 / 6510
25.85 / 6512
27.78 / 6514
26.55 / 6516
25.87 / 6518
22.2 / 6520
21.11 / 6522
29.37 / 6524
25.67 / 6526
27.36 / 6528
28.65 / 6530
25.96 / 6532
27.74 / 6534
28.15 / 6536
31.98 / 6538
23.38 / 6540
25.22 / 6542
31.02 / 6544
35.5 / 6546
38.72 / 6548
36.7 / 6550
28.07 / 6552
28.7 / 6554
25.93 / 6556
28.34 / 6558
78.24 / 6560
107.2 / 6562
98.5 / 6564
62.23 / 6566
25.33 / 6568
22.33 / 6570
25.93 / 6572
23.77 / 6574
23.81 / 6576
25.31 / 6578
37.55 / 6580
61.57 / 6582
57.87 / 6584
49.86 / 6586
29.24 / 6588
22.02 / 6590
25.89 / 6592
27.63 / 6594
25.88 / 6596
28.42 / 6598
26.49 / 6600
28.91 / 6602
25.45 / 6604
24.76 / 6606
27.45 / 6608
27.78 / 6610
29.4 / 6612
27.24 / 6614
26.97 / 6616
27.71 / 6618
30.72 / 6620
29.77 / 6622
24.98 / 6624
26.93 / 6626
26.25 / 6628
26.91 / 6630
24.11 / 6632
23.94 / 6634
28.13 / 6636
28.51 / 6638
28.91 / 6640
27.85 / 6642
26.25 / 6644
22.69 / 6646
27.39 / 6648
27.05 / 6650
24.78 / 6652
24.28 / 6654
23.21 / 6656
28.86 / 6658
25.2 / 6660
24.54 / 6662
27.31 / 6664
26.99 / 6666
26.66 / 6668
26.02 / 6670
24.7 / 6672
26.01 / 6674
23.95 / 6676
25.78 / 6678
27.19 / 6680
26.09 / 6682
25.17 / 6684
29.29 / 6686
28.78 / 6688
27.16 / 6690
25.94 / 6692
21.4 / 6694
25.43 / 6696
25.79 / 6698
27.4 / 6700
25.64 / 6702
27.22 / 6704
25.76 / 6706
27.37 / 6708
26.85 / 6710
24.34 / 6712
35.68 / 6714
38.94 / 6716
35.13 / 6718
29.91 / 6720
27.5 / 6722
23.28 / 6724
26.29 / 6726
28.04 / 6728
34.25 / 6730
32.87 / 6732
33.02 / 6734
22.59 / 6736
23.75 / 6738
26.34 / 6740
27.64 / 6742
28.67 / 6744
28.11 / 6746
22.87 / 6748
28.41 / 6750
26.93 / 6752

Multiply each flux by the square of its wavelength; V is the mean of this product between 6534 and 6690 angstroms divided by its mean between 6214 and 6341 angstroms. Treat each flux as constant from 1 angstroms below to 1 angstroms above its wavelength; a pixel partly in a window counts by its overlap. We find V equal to 1.30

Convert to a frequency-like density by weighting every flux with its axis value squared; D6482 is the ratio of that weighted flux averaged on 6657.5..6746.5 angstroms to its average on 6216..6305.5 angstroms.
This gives 1.2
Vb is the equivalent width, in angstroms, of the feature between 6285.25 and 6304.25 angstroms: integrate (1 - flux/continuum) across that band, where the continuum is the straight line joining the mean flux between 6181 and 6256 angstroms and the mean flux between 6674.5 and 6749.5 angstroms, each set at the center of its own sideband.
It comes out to -2.0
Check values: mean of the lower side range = 26.4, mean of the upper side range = 27.6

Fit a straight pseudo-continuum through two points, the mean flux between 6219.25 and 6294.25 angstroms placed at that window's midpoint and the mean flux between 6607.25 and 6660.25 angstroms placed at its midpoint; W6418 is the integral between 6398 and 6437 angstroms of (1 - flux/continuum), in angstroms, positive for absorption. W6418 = -1.7 angstroms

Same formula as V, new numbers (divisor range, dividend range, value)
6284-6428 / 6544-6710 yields 1.21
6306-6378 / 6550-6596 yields 1.64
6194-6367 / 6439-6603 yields 1.24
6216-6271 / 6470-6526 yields 1.12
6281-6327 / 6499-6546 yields 1.06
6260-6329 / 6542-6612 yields 1.49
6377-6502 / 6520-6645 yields 1.24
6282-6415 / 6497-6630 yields 1.25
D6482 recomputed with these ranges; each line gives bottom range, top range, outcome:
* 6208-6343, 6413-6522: 1.07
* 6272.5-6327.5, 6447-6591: 1.25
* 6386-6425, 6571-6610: 1.17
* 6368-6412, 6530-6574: 1.48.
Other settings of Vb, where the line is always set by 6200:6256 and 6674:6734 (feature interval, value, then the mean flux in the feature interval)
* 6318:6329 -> 0.43 angstroms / 26.1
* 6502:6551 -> -0.81 angstroms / 28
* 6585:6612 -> -0.74 angstroms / 28.5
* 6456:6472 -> -0.24 angstroms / 27.9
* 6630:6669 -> 2.33 angstroms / 26.2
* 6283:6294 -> -1.24 angstroms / 30.1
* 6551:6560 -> -1.87 angstroms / 33.4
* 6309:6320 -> 0.76 angstroms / 25.3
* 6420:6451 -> 0.01 angstroms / 27.4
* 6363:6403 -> -0.67 angstroms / 27.7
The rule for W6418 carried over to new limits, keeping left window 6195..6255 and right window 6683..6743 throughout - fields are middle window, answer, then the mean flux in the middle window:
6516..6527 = 1.0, 25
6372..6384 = 0.2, 26.8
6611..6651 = 1.0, 27.1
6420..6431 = -0.3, 28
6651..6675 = 1.8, 25.7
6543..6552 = -2.3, 34.7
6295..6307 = 0.0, 27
